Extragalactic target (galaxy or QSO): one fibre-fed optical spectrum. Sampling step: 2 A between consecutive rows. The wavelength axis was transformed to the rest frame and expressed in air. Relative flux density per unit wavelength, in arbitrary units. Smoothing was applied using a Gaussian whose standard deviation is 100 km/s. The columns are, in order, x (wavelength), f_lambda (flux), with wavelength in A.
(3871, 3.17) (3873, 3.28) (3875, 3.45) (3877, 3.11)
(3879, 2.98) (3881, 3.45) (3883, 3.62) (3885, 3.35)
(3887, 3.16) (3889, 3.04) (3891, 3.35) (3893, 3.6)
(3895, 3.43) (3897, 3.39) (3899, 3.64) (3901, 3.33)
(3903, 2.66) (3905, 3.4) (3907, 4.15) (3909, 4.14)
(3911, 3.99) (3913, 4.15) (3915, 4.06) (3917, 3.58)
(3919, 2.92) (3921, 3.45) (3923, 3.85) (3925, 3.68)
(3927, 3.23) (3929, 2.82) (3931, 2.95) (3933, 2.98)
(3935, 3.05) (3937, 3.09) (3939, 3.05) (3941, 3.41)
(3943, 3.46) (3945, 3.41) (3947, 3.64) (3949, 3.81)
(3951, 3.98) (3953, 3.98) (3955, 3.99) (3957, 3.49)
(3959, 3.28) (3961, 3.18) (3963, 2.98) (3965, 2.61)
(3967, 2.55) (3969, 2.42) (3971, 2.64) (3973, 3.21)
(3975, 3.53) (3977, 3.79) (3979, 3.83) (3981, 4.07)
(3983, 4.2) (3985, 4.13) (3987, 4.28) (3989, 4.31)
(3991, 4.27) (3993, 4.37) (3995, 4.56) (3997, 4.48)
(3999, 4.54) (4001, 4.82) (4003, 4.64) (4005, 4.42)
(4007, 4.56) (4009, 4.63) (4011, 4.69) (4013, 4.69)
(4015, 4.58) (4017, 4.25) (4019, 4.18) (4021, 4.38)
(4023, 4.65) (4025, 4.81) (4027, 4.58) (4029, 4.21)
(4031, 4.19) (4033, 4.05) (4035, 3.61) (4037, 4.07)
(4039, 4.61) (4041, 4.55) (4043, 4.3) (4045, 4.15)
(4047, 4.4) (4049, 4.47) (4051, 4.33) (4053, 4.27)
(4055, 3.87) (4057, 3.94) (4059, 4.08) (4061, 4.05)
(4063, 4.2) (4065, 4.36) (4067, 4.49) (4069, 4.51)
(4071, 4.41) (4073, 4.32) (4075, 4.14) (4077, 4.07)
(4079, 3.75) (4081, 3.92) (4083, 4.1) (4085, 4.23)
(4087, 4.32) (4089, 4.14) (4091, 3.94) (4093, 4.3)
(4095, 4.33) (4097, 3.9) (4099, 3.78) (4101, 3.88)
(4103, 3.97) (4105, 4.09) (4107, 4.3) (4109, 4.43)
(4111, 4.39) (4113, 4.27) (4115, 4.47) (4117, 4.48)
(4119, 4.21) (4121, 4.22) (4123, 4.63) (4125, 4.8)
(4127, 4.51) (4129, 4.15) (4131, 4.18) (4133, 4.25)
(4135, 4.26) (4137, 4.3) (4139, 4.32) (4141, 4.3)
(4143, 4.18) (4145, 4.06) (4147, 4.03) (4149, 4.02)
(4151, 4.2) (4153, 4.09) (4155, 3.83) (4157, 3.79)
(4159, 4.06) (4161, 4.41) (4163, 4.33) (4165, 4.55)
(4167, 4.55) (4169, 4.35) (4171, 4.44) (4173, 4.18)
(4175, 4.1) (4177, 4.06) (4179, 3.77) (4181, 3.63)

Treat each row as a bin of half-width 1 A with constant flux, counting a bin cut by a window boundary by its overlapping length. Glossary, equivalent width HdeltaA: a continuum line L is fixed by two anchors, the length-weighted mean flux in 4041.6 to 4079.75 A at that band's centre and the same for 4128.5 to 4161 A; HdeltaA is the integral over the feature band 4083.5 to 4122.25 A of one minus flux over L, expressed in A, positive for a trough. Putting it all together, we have -0.14 A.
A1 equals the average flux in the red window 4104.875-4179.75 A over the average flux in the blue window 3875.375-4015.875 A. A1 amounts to 1.16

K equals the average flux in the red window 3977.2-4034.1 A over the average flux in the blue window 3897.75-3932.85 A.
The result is 1.3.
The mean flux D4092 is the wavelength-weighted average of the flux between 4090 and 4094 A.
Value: 4.12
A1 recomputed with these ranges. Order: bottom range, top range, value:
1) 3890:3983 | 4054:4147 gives 1.23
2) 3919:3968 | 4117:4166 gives 1.28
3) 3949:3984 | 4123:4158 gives 1.23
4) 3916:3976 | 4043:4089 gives 1.28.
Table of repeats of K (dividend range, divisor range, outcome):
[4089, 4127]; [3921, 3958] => 1.24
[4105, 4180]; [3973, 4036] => 0.99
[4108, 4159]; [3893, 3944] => 1.24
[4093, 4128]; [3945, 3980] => 1.28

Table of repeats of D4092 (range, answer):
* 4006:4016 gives 4.63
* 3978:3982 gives 3.95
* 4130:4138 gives 4.25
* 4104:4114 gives 4.3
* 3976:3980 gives 3.81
